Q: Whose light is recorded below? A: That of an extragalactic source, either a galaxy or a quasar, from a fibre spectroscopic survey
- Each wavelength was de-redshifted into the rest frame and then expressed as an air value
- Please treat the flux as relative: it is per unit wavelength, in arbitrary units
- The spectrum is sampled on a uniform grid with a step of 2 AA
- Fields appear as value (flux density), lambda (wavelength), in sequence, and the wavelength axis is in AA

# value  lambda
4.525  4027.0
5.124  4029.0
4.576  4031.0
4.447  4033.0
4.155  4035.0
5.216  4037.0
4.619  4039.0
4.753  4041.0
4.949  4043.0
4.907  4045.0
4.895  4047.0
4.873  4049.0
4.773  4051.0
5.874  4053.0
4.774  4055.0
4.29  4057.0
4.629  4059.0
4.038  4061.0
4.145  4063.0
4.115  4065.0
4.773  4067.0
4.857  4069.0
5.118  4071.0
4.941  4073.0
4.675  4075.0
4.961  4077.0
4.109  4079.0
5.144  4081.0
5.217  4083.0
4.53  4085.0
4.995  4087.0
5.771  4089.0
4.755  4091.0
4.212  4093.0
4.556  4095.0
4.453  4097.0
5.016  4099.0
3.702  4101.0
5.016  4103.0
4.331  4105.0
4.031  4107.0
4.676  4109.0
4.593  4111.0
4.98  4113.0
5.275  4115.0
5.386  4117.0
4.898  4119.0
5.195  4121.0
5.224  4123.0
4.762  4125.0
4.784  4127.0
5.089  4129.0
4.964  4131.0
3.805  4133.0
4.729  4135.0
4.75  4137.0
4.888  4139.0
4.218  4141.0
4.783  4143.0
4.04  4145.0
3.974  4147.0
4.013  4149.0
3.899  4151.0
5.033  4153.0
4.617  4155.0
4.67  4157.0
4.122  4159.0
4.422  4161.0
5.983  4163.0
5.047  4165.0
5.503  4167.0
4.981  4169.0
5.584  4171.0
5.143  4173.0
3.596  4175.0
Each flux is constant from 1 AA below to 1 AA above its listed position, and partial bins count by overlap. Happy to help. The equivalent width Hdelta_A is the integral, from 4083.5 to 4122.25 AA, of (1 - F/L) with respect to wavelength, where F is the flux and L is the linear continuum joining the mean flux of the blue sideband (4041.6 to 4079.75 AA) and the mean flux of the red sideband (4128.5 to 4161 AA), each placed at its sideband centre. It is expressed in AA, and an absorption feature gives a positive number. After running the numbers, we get -1.5 AA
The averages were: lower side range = 4.73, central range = 4.77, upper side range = 4.46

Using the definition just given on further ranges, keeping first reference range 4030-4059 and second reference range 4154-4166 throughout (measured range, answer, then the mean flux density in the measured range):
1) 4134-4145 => 0.44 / 4.62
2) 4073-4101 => 0.18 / 4.77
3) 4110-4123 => -0.72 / 5.07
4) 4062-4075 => 0.36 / 4.66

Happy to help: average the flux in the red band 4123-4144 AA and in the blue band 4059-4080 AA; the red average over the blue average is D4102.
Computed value 1.03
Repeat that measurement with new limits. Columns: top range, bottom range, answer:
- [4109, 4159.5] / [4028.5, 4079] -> 0.99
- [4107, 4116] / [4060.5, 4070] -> 1.09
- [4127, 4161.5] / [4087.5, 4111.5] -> 0.97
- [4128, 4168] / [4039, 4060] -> 0.95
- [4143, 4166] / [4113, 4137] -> 0.92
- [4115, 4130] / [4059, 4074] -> 1.11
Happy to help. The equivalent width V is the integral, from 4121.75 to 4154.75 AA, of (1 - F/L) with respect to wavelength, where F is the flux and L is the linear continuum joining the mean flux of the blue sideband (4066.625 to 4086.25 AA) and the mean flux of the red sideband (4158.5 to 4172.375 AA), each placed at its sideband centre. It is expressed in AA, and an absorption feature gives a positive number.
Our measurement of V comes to 3.1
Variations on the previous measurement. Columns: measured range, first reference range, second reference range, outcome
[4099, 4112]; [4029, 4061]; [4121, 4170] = 0.8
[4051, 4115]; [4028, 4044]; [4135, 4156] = -1.3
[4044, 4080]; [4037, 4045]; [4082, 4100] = 1.0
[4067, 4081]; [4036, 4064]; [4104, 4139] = -0.1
